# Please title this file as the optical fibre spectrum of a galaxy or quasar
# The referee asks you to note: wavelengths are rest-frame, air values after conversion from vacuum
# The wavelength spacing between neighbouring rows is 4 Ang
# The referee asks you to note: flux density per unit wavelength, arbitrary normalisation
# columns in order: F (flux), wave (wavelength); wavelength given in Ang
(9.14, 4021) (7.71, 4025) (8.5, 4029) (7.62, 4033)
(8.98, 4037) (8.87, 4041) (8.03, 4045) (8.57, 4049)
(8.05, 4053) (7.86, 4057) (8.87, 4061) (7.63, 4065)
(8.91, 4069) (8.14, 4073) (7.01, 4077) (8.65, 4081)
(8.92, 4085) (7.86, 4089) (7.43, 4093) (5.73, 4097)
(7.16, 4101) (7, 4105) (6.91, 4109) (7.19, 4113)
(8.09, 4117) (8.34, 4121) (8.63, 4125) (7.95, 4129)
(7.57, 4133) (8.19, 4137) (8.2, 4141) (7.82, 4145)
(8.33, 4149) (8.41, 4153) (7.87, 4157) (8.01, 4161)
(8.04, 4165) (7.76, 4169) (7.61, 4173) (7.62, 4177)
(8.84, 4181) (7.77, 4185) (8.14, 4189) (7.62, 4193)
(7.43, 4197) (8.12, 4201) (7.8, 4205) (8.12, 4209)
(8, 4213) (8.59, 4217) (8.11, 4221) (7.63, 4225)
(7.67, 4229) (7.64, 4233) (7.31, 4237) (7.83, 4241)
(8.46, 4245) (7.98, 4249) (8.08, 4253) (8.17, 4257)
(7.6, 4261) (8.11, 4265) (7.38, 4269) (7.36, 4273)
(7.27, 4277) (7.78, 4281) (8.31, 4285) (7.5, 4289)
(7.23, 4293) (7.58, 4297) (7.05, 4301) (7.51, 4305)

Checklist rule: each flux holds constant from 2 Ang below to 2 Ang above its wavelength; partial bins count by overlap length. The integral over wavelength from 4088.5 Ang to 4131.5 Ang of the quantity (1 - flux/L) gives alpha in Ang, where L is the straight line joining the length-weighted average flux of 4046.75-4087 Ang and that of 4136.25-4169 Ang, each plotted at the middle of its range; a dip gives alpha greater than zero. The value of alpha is 3.7 Ang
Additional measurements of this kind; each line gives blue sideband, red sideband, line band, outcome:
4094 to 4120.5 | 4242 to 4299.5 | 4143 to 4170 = -2.7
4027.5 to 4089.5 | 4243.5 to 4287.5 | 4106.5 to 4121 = 1.2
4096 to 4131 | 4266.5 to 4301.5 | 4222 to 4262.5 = -1.8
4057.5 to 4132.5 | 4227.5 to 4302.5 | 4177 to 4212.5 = -1.0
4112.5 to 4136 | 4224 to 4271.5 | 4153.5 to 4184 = -0.1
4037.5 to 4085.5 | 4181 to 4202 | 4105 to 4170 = 1.1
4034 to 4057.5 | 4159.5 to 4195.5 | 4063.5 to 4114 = 4.0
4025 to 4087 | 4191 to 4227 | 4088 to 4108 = 2.9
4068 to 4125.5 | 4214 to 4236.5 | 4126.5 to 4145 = -0.5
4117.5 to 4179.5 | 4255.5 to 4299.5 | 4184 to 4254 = -0.7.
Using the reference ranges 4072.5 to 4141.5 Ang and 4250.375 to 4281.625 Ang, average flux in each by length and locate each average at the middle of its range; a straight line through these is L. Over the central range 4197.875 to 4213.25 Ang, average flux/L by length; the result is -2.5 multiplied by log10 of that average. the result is -0.04 mag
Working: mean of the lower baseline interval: 7.7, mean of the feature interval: 7.97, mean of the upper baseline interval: 7.72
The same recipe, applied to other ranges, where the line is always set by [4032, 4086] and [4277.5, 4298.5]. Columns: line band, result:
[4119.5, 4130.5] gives -0.03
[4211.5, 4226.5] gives -0.03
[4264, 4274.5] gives 0.02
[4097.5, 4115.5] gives 0.17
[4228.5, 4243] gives 0.03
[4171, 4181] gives 0.01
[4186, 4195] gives 0.01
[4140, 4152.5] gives -0.01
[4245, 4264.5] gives -0.04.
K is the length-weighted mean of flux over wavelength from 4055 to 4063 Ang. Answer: 8.37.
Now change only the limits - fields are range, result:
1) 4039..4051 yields 8.49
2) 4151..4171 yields 8.02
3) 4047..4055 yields 8.31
